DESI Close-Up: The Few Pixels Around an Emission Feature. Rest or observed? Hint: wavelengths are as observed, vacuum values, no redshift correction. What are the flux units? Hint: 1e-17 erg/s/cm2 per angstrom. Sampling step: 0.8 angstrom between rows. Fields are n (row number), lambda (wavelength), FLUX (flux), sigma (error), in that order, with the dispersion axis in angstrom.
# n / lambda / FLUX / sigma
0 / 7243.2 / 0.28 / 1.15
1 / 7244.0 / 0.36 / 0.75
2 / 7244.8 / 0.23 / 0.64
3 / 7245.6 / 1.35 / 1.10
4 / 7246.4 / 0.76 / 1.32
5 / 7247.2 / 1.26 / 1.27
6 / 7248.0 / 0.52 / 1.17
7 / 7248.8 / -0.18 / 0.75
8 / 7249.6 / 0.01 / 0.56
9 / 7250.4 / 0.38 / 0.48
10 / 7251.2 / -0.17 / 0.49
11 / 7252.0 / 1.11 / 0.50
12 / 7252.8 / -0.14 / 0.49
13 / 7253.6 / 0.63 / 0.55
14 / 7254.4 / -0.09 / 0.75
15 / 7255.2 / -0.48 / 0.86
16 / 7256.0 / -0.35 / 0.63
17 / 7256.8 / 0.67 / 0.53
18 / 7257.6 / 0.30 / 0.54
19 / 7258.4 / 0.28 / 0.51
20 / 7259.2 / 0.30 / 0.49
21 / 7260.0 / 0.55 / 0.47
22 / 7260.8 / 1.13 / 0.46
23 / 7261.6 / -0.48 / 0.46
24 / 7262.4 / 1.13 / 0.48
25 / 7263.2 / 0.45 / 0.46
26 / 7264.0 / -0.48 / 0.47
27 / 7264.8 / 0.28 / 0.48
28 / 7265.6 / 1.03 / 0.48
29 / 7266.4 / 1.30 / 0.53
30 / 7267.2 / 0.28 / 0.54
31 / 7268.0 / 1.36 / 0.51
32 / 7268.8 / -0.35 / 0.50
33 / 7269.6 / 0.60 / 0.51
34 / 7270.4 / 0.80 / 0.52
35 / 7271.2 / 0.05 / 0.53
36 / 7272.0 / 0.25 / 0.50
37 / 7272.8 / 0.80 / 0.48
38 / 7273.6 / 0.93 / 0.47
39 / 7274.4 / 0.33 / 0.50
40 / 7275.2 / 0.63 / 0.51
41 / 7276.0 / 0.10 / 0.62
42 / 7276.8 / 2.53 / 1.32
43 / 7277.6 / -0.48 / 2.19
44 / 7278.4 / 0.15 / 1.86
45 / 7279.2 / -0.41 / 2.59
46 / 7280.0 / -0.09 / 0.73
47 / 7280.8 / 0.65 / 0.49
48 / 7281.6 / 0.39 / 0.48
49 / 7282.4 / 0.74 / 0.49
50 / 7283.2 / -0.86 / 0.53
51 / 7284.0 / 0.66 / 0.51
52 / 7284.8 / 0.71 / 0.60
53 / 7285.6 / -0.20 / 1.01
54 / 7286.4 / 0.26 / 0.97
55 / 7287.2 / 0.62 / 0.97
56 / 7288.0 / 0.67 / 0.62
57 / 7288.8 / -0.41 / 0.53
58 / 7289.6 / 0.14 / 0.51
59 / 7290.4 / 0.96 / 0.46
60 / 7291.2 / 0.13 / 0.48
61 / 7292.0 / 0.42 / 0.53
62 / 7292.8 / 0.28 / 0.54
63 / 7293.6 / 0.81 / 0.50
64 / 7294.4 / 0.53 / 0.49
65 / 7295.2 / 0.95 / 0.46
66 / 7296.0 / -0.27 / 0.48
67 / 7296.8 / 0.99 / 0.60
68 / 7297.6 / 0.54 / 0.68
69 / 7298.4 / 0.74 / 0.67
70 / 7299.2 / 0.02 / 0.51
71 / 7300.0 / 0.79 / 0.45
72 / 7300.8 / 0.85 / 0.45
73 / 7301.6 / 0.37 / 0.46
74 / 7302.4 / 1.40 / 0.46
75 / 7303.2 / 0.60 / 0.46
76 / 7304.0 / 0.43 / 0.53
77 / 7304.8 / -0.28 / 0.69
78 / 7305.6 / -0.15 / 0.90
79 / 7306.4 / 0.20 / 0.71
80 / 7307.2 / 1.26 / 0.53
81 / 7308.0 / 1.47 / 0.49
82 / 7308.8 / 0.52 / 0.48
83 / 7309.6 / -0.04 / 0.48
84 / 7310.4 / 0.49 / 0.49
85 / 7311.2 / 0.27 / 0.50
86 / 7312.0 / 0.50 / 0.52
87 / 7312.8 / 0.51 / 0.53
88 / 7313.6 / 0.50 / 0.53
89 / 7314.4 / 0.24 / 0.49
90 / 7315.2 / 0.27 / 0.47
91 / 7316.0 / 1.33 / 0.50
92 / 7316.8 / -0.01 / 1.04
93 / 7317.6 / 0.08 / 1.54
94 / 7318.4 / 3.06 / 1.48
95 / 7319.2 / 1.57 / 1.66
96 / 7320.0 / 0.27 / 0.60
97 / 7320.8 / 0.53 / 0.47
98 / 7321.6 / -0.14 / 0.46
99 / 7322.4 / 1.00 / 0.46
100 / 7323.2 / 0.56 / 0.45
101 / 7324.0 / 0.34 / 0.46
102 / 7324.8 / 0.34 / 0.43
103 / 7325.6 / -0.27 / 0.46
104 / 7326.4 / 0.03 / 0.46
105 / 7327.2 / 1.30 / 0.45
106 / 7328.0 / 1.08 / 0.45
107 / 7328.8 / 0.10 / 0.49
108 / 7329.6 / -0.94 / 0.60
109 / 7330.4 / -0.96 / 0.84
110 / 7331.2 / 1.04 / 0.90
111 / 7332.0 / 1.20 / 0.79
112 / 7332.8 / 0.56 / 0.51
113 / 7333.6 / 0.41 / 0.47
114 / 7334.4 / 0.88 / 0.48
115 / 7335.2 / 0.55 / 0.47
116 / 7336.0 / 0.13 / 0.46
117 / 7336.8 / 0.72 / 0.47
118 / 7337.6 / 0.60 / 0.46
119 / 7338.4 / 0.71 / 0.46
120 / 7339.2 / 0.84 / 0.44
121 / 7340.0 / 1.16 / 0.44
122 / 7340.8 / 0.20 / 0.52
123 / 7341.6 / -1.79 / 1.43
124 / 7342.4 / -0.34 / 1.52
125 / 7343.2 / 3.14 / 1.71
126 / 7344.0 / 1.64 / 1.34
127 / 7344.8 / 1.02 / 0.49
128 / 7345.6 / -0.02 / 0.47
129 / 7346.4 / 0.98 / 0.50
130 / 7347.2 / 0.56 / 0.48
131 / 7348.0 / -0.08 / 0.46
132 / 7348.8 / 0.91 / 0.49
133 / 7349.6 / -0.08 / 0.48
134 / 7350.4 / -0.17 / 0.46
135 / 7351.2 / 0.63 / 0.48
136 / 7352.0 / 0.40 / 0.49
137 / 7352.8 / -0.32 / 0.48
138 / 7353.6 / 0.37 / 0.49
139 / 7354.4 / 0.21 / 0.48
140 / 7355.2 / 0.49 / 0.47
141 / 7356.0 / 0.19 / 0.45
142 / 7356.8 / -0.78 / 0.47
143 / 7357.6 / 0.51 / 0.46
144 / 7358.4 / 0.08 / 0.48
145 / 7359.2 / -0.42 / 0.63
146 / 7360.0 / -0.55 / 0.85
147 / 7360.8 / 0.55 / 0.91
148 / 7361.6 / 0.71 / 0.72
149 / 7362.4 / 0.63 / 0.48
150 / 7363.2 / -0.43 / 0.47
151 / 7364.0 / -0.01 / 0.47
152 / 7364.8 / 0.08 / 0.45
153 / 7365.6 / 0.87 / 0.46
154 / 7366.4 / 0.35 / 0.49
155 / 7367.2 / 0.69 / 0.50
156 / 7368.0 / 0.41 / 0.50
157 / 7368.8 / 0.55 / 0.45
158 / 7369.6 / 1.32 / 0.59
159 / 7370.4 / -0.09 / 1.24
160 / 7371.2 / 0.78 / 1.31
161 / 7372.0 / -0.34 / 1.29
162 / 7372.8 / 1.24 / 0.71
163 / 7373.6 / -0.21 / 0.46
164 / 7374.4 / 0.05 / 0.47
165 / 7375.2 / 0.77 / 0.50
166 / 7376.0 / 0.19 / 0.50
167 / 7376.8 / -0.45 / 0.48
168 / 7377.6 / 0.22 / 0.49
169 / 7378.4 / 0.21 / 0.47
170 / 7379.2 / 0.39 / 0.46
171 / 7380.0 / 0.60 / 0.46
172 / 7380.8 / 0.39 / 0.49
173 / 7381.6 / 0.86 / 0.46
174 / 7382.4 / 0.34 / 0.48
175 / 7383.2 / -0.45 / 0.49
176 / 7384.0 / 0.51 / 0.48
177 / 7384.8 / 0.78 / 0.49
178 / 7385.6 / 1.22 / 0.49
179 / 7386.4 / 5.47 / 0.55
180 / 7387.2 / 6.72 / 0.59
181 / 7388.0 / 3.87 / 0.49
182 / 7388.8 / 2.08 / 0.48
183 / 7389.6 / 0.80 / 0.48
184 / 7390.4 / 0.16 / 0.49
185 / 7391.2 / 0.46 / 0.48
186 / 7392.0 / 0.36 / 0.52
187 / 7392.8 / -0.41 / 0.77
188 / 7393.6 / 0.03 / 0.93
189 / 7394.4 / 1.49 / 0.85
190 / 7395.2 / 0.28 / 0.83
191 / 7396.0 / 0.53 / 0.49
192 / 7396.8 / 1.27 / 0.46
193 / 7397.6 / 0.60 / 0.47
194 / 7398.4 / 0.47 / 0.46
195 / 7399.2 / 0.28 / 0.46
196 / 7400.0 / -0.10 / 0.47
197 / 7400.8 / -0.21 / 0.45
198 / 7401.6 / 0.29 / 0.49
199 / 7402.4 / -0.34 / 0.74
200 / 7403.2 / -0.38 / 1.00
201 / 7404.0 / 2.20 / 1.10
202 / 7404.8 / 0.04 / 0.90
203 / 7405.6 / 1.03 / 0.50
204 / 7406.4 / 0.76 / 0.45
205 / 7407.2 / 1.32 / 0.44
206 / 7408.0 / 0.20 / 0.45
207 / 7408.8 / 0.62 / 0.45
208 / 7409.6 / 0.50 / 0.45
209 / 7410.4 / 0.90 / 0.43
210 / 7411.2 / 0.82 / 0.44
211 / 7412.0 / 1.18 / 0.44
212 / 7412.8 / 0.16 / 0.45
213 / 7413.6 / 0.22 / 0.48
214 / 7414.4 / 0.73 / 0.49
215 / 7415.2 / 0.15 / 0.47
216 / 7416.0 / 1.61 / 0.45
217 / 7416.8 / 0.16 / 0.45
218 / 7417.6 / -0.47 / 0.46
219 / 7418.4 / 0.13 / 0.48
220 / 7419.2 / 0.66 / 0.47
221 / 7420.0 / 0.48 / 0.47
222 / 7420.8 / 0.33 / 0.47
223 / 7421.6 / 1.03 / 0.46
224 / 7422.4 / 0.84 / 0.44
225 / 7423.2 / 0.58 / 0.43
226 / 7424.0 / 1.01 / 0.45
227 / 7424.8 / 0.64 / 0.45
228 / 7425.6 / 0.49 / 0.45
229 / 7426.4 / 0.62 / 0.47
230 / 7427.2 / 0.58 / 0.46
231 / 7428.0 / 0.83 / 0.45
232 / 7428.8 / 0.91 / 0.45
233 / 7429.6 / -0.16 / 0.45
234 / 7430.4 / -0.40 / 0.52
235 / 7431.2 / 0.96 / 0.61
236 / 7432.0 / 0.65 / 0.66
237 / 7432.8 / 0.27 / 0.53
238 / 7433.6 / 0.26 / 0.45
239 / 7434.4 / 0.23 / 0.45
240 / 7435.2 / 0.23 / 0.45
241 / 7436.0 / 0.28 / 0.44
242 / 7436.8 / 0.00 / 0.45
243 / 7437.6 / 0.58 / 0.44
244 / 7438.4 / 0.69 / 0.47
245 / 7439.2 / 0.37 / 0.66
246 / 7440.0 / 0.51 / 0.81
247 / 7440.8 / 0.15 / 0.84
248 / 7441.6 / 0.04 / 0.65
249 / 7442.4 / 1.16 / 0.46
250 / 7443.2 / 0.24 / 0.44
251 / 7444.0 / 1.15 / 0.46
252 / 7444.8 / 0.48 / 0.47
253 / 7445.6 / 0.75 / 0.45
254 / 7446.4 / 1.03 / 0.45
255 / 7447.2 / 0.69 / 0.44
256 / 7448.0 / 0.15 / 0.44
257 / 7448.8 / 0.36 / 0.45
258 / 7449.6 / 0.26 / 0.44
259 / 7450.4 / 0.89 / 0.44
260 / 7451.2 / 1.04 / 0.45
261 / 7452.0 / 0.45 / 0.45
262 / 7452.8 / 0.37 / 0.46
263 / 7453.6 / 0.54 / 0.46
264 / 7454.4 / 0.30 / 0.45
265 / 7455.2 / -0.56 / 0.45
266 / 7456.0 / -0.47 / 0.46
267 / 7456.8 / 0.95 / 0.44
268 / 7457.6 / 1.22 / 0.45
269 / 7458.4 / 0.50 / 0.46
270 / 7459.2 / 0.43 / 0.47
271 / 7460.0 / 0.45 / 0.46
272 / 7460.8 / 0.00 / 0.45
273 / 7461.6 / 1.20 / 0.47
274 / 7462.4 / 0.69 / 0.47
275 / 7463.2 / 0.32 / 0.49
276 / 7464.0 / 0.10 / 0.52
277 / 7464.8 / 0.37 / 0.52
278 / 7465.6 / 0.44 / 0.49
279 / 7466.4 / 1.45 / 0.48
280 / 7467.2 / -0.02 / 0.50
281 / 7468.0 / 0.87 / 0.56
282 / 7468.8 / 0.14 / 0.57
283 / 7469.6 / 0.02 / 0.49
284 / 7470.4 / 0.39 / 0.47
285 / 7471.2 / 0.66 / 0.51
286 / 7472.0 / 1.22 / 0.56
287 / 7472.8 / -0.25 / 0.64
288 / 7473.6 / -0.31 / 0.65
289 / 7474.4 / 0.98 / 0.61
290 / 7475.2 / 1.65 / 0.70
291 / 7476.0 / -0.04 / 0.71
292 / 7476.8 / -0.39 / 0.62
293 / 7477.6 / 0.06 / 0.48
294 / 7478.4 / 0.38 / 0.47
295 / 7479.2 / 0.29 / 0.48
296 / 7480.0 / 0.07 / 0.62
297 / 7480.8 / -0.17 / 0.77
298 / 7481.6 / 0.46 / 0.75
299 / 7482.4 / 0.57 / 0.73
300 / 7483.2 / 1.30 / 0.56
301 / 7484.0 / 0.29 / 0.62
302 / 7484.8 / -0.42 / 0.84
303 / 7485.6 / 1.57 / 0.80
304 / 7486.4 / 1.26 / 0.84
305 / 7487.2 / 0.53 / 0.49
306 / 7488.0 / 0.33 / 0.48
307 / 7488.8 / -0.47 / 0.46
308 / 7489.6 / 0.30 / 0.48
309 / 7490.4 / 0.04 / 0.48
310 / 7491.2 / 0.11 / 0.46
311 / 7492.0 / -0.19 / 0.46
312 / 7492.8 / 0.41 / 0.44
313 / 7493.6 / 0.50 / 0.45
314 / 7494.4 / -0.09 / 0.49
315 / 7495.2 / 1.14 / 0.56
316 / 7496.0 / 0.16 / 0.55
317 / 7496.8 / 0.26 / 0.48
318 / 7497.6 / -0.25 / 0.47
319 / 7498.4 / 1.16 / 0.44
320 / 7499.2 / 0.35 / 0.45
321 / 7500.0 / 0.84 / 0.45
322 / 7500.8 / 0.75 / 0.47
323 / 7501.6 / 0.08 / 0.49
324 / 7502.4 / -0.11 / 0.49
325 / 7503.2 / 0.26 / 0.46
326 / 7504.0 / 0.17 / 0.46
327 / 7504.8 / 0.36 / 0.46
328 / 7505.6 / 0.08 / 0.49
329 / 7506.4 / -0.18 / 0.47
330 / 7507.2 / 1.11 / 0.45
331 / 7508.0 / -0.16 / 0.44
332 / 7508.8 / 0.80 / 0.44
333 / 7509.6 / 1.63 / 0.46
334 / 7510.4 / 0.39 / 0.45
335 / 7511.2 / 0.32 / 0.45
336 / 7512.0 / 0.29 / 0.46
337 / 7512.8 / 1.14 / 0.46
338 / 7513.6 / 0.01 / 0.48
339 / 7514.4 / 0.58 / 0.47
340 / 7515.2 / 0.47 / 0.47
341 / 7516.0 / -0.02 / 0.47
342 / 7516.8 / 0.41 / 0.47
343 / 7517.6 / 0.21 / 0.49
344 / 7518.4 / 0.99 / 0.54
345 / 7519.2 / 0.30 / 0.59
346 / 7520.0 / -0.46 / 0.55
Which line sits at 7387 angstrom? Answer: H-alpha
